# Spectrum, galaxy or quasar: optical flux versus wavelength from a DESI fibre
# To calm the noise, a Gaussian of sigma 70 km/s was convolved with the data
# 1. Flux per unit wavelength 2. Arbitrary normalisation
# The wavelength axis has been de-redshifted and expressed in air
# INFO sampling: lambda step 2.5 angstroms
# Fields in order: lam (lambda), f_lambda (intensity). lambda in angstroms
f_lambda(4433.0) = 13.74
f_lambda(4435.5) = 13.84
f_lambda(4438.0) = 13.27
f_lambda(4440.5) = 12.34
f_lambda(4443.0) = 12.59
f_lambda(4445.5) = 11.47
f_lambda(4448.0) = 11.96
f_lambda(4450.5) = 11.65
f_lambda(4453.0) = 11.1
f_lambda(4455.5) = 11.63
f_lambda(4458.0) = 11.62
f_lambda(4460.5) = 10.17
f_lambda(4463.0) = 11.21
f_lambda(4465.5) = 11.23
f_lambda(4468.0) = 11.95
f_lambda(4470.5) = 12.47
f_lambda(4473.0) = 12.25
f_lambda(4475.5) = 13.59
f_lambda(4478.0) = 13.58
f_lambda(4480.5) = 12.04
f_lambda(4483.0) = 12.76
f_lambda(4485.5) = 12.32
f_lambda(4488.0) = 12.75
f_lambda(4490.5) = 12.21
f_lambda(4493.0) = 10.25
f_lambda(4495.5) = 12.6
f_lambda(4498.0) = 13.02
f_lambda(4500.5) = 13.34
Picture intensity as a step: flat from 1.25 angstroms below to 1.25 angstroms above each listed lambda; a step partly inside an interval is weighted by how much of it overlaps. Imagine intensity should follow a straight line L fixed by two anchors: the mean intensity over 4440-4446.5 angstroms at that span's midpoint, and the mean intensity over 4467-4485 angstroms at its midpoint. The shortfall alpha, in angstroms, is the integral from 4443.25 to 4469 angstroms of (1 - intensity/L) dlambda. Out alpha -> 1.9 angstroms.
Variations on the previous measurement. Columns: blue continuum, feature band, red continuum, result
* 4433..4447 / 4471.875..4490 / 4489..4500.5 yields -0.6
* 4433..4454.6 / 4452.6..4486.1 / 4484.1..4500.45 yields 0.8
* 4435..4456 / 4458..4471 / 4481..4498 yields 0.9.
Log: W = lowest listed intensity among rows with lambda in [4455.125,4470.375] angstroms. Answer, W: 10.17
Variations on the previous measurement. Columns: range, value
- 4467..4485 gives 11.95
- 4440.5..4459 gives 11.1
